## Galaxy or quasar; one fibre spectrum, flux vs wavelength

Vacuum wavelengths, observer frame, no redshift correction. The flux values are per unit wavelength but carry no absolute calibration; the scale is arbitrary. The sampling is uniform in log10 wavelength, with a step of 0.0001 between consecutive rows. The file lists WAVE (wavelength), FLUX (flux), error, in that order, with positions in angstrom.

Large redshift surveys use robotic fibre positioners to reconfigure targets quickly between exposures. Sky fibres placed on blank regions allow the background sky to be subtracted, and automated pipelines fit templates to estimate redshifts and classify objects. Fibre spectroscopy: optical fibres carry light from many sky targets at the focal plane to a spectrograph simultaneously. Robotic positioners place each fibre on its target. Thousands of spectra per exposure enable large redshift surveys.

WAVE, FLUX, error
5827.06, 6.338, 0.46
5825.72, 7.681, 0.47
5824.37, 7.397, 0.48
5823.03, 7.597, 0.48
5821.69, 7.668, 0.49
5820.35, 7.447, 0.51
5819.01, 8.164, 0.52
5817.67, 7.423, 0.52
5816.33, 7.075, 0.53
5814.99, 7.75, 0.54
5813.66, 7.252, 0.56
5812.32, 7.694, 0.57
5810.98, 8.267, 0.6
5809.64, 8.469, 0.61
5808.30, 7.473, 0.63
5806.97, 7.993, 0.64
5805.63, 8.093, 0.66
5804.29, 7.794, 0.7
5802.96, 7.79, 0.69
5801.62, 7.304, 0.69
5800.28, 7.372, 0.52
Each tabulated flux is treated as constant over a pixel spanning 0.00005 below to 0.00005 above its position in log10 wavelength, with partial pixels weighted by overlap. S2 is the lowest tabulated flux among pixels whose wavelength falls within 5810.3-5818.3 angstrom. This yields 7.075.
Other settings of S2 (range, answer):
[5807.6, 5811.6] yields 7.473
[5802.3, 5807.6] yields 7.79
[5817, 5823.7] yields 7.423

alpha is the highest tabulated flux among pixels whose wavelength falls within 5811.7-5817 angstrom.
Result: 7.75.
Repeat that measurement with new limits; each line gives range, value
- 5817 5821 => 8.164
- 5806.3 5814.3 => 8.469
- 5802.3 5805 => 7.794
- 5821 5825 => 7.668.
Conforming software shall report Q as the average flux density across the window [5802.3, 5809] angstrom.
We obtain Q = 7.84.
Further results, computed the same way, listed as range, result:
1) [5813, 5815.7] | 7.52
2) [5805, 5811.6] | 8.06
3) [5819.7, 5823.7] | 7.57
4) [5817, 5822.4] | 7.68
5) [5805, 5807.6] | 8.03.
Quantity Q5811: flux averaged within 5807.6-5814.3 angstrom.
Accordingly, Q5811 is 7.83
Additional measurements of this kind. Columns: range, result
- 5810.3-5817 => 7.61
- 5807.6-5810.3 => 7.98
